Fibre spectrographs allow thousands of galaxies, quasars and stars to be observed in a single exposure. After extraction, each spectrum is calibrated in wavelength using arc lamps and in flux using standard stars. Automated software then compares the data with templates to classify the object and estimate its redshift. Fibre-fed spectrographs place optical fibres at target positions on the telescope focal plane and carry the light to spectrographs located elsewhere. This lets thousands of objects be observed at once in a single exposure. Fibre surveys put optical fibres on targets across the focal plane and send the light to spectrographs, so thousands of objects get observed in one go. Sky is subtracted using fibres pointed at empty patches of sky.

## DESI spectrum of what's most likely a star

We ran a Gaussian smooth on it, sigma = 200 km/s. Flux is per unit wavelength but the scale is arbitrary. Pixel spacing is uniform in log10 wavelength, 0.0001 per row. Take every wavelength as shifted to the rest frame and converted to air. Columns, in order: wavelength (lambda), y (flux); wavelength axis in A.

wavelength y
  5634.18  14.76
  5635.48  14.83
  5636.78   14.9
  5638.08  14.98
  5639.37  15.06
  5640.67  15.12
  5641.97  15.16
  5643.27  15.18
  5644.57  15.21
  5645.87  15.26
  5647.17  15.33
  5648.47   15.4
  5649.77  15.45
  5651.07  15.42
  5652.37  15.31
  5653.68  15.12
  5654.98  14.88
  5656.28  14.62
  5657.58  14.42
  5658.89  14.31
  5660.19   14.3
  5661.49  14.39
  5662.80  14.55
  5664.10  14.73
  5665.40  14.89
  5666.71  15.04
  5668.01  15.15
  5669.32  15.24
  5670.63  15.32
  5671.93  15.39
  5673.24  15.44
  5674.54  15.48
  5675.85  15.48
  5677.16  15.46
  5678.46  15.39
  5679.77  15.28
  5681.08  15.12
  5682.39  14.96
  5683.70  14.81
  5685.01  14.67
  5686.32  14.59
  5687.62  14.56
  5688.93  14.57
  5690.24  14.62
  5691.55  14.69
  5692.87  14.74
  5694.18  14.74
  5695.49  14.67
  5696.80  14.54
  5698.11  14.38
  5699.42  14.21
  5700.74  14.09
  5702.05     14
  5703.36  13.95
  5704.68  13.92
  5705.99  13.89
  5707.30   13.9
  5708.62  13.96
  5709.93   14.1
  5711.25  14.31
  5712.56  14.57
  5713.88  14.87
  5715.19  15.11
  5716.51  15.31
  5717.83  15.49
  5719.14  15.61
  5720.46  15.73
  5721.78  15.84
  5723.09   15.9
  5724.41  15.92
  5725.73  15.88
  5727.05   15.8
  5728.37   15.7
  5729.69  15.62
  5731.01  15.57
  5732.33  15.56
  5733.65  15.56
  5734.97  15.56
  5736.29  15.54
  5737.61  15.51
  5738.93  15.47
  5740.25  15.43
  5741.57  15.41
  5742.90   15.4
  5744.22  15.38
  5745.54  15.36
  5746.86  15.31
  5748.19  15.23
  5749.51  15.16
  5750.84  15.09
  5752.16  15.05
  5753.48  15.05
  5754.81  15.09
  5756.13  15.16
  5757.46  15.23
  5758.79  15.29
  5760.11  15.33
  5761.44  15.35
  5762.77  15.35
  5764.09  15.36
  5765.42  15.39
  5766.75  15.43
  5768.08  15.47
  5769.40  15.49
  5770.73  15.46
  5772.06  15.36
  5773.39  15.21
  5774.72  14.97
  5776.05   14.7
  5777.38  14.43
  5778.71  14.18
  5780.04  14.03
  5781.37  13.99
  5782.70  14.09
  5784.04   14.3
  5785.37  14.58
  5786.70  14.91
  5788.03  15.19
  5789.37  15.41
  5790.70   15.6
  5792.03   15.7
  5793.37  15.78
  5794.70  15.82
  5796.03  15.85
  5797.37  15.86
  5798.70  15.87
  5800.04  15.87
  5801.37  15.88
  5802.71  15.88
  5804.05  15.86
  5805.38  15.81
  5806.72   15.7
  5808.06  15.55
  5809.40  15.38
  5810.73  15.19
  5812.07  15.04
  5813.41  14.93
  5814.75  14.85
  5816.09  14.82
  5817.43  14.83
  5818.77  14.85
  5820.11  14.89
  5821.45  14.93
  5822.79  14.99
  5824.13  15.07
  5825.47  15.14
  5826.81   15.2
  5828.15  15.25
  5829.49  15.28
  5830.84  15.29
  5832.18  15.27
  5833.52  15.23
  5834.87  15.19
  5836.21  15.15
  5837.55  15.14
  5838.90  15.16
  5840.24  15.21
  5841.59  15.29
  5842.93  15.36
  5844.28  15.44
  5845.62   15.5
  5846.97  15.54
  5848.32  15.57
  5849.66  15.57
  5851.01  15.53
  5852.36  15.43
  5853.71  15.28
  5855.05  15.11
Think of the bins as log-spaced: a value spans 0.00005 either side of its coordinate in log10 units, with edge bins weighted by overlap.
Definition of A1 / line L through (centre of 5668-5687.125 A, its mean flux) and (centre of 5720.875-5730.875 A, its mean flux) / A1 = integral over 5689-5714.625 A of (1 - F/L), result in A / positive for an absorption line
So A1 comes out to 1.9 A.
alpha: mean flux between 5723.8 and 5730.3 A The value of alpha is 15.8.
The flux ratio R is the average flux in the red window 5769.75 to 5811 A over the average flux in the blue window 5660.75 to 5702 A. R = 1.03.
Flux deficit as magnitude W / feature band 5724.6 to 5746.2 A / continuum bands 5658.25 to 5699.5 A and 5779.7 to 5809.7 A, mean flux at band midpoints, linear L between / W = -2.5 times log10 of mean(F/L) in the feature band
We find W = -0.031 mag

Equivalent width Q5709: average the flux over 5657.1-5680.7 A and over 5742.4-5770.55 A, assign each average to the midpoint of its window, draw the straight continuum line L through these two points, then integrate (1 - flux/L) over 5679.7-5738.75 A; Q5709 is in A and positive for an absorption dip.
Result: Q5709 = 0.8 A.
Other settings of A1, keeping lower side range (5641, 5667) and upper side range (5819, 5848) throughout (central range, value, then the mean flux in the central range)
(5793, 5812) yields -0.68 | 15.7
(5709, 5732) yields -0.48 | 15.4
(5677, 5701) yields 0.42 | 14.7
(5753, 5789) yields 0.34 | 15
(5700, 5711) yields 0.76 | 14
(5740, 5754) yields -0.16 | 15.3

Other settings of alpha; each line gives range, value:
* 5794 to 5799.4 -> 15.9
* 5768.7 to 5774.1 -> 15.4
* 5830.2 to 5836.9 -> 15.2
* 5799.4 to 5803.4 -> 15.9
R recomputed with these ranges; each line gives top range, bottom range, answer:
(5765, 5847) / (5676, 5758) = 1.01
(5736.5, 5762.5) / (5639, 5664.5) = 1.02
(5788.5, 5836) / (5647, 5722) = 1.04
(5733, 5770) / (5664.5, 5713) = 1.04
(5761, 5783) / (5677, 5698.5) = 1.01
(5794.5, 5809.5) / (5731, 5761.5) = 1.03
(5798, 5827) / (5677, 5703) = 1.04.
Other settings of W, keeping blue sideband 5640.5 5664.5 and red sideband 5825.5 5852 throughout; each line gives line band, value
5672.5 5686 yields -0.01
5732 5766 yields -0.01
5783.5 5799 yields -0.01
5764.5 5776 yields -0.01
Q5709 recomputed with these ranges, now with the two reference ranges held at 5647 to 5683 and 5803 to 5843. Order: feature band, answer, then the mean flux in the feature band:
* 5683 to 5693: 0.3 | 14.6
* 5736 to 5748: -0.2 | 15.4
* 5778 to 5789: 0.5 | 14.4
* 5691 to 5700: 0.3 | 14.6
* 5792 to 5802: -0.4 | 15.8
